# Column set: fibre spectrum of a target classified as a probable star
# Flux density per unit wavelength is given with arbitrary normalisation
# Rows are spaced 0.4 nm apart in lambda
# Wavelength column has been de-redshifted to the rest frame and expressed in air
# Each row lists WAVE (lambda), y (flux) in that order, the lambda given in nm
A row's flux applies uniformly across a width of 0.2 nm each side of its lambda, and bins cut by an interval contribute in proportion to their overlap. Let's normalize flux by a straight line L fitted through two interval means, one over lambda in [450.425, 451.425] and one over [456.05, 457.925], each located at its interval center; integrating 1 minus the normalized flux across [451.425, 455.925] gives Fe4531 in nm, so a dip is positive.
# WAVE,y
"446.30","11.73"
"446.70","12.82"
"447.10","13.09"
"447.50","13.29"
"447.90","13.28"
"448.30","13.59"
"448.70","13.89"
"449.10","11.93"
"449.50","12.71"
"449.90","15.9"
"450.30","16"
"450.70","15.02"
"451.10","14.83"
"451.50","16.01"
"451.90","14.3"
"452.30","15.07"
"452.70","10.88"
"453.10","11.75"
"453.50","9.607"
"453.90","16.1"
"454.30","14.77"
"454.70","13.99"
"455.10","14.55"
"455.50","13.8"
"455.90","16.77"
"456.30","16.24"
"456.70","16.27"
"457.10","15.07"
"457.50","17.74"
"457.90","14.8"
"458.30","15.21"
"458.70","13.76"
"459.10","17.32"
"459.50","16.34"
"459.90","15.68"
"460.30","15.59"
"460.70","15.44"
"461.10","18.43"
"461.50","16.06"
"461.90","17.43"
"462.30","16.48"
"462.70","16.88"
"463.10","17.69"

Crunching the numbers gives 0.52 nm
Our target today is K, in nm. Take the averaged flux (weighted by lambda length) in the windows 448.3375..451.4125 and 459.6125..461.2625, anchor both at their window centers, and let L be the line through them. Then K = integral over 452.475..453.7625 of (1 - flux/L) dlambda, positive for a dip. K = 0.331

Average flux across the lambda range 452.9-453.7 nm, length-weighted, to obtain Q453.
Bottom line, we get 10.7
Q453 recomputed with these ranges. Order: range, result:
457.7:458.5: 15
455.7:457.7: 16.4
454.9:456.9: 15.5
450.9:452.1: 15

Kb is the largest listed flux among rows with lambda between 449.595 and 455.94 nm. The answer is 16.77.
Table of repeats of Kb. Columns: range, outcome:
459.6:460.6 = 15.68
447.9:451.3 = 16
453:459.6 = 17.74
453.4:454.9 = 16.1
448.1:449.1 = 13.89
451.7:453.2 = 15.07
